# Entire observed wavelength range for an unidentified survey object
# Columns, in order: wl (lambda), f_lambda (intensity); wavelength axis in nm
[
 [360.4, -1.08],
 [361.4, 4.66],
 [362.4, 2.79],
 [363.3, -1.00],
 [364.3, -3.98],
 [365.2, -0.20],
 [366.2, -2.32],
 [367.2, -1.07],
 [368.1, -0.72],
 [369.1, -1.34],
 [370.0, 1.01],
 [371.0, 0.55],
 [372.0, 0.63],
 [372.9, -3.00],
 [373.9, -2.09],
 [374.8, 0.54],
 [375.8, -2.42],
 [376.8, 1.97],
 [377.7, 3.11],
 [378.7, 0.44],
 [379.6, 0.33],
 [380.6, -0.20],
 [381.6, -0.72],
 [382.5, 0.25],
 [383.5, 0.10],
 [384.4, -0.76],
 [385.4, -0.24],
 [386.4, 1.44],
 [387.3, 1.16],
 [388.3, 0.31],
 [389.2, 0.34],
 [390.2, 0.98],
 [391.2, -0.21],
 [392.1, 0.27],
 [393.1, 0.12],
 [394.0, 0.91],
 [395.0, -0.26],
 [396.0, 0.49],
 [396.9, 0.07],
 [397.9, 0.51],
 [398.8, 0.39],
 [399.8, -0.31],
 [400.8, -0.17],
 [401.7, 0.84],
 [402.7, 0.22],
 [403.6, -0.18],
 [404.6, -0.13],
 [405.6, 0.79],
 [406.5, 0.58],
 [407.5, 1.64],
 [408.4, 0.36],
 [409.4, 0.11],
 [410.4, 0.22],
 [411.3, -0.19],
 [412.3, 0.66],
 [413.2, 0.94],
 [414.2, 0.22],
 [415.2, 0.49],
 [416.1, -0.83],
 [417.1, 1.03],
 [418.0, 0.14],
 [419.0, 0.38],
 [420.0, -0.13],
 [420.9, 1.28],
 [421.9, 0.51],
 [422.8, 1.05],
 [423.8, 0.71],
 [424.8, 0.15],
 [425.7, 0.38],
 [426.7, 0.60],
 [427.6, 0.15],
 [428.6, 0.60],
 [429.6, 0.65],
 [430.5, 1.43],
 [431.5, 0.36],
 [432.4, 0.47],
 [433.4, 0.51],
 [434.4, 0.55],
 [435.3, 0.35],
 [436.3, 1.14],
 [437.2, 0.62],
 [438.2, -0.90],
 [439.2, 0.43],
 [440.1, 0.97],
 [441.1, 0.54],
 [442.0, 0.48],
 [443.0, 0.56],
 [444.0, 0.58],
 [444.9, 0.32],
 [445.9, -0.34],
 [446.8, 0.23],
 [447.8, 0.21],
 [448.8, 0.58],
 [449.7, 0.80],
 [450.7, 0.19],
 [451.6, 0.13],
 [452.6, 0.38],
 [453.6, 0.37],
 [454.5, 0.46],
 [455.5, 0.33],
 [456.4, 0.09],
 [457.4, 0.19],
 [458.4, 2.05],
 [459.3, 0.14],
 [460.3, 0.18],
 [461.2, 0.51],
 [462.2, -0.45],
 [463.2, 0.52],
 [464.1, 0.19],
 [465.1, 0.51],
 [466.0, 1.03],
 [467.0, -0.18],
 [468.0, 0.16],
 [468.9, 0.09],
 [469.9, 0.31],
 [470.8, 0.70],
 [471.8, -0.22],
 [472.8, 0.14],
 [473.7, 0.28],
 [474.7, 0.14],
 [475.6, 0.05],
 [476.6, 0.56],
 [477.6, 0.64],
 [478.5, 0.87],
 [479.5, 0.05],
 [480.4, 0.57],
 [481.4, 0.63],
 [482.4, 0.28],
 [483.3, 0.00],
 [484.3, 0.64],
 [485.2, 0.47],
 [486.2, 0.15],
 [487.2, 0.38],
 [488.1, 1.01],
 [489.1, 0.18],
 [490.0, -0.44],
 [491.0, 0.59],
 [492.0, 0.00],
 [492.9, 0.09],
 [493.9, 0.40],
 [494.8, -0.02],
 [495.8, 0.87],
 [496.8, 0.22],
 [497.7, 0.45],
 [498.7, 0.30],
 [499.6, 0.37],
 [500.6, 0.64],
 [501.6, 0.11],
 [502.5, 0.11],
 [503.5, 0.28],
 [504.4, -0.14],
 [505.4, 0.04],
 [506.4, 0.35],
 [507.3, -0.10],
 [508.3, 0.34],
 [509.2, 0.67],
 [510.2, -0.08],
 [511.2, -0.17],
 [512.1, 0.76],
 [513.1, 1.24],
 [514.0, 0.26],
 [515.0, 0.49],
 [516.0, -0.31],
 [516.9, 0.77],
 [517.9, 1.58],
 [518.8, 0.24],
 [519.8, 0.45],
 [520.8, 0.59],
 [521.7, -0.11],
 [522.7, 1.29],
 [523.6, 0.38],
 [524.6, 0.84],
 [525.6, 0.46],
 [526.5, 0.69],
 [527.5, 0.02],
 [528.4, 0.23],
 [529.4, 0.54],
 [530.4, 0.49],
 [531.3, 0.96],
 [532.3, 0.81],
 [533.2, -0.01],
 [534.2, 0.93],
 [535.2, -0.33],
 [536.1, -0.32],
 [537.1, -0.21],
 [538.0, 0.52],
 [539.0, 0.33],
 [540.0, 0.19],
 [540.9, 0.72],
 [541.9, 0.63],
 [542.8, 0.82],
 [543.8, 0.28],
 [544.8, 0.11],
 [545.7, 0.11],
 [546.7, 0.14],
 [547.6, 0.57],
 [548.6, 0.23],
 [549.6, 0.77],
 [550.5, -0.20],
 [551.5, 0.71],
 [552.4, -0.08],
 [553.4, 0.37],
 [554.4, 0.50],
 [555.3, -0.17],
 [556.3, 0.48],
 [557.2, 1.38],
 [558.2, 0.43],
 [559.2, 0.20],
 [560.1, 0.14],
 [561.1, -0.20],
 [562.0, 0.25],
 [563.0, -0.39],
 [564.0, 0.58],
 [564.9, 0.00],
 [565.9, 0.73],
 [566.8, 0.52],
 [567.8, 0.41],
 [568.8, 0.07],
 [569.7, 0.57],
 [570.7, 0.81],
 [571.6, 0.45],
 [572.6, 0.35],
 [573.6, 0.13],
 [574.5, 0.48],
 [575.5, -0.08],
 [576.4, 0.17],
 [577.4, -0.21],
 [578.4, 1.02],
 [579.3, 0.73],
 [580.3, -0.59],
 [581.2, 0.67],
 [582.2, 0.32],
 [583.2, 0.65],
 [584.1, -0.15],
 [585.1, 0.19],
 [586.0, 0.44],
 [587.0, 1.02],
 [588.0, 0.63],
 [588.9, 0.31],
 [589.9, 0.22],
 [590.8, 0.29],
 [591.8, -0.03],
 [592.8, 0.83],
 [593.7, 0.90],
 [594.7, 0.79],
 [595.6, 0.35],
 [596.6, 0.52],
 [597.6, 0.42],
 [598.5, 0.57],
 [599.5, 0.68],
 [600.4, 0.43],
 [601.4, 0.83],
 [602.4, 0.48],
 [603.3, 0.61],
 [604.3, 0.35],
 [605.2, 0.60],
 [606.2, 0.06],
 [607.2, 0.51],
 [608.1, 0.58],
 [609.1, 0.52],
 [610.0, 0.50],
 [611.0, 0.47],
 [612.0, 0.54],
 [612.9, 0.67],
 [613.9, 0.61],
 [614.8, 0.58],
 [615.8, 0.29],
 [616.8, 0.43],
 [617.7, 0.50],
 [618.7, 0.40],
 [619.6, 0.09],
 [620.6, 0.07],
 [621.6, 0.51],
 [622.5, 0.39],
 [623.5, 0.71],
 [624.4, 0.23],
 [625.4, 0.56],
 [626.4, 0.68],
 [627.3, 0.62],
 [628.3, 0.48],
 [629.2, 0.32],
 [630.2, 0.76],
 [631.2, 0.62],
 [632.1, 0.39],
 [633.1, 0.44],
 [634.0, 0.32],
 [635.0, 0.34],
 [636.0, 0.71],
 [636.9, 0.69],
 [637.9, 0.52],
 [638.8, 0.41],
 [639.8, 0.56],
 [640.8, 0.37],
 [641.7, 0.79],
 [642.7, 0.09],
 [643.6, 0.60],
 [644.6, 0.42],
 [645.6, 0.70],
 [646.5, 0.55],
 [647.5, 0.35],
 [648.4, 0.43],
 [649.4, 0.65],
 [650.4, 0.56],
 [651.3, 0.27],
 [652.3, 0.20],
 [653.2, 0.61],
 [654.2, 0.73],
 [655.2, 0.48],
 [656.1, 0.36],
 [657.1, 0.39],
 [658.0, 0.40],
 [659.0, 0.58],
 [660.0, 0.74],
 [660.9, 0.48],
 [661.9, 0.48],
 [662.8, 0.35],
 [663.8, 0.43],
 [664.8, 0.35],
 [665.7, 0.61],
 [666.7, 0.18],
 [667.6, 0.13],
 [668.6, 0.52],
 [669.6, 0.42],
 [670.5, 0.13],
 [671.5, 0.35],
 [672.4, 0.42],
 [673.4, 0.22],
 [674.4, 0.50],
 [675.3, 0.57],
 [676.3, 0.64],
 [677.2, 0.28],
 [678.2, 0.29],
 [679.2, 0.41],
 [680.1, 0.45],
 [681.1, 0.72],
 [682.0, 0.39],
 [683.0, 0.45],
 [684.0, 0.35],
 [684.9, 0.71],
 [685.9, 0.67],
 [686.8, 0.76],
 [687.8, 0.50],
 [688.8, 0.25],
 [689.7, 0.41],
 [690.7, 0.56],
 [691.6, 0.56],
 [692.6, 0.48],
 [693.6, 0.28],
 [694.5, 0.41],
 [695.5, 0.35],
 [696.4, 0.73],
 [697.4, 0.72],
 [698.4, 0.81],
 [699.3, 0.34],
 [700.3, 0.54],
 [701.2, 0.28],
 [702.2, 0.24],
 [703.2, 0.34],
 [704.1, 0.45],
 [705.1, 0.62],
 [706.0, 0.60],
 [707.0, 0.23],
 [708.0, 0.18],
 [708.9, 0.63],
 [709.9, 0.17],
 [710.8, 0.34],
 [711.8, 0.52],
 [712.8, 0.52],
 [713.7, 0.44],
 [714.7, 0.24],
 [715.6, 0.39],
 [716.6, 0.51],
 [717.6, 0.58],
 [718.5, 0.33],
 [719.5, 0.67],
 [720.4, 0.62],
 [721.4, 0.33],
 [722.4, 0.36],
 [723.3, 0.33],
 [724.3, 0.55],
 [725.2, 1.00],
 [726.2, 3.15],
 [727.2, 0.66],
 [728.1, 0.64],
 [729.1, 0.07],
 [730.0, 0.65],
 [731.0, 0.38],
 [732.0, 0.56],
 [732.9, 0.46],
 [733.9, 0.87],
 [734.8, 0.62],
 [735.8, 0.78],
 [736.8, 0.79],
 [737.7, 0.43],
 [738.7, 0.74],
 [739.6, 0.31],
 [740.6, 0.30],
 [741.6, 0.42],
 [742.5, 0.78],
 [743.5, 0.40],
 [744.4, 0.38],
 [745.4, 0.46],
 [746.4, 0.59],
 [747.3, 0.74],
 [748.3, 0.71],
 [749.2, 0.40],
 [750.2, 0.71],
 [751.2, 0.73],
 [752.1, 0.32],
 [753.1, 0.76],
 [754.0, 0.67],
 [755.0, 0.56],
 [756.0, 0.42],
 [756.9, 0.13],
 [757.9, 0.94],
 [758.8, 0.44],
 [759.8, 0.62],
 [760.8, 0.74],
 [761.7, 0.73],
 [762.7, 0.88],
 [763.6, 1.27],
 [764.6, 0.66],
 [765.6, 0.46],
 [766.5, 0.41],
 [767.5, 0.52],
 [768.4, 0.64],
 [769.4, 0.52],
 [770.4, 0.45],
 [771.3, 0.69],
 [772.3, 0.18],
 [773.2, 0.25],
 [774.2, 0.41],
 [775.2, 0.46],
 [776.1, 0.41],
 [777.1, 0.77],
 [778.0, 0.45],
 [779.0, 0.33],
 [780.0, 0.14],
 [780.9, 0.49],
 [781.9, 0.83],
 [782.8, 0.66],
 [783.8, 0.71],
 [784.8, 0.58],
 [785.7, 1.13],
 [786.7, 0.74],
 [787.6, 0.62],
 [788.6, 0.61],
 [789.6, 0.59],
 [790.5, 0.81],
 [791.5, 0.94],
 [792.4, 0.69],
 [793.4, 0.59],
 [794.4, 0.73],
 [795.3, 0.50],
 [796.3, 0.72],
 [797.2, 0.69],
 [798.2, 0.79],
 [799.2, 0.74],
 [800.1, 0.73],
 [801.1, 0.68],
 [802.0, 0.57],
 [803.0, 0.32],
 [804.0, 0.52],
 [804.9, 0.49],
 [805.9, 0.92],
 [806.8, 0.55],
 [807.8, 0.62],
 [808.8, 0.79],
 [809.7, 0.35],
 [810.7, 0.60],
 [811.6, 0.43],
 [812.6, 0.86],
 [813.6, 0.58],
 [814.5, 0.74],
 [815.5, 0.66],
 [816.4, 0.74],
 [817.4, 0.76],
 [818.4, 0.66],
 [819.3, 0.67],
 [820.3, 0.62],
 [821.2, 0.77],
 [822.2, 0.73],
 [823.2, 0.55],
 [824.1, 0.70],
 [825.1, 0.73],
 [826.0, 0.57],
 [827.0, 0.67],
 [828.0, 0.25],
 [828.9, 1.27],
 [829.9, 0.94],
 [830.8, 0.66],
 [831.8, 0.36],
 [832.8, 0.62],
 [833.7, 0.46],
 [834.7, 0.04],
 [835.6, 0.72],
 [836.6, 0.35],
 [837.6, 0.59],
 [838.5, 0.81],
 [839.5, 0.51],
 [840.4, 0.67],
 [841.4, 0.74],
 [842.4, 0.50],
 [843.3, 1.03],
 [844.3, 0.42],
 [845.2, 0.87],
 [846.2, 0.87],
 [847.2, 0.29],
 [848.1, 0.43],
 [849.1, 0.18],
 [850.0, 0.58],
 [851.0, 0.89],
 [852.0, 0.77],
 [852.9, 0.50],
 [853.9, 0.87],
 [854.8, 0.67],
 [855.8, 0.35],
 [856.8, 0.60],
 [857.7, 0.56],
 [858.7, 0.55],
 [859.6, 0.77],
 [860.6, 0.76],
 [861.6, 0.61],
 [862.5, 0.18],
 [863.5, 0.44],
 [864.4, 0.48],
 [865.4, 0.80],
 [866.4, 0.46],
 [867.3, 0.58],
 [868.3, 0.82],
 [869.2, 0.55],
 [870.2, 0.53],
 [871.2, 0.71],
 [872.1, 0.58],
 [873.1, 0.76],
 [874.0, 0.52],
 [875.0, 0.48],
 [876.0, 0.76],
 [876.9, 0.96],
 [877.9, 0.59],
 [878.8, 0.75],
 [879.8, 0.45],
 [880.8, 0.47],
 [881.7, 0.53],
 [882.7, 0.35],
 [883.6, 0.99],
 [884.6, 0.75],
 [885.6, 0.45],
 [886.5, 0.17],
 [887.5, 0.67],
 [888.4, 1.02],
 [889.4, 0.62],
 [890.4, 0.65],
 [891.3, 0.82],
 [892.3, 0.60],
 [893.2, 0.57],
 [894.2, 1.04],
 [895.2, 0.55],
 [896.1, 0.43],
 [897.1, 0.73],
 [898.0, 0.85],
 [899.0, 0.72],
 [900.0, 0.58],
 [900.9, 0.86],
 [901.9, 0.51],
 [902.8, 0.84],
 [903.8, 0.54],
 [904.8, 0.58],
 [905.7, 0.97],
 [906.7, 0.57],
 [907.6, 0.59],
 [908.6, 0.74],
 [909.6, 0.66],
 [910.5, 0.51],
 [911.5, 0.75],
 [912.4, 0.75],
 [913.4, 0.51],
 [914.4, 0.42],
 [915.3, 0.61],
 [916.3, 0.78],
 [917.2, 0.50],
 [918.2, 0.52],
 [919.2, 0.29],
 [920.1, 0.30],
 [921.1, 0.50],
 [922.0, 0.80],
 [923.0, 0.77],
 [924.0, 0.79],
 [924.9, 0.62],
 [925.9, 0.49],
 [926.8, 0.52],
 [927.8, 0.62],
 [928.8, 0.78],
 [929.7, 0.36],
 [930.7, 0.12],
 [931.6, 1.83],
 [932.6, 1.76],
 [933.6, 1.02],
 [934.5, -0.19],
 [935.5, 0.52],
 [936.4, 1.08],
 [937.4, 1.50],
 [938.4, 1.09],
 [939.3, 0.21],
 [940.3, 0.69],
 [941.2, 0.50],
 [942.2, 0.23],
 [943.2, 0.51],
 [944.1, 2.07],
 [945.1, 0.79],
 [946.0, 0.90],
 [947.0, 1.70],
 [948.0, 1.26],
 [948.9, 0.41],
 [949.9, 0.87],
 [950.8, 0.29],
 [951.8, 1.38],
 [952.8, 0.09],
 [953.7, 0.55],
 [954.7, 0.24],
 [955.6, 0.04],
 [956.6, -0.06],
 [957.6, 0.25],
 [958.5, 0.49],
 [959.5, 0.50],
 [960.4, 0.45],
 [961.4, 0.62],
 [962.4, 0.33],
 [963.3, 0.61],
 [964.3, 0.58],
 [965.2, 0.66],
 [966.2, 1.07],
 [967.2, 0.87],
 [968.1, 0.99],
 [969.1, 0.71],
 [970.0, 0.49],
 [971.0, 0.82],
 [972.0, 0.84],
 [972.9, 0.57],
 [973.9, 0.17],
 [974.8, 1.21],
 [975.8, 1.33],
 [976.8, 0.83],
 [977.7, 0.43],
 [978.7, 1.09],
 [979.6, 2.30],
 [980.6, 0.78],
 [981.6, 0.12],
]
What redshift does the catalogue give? 0.948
